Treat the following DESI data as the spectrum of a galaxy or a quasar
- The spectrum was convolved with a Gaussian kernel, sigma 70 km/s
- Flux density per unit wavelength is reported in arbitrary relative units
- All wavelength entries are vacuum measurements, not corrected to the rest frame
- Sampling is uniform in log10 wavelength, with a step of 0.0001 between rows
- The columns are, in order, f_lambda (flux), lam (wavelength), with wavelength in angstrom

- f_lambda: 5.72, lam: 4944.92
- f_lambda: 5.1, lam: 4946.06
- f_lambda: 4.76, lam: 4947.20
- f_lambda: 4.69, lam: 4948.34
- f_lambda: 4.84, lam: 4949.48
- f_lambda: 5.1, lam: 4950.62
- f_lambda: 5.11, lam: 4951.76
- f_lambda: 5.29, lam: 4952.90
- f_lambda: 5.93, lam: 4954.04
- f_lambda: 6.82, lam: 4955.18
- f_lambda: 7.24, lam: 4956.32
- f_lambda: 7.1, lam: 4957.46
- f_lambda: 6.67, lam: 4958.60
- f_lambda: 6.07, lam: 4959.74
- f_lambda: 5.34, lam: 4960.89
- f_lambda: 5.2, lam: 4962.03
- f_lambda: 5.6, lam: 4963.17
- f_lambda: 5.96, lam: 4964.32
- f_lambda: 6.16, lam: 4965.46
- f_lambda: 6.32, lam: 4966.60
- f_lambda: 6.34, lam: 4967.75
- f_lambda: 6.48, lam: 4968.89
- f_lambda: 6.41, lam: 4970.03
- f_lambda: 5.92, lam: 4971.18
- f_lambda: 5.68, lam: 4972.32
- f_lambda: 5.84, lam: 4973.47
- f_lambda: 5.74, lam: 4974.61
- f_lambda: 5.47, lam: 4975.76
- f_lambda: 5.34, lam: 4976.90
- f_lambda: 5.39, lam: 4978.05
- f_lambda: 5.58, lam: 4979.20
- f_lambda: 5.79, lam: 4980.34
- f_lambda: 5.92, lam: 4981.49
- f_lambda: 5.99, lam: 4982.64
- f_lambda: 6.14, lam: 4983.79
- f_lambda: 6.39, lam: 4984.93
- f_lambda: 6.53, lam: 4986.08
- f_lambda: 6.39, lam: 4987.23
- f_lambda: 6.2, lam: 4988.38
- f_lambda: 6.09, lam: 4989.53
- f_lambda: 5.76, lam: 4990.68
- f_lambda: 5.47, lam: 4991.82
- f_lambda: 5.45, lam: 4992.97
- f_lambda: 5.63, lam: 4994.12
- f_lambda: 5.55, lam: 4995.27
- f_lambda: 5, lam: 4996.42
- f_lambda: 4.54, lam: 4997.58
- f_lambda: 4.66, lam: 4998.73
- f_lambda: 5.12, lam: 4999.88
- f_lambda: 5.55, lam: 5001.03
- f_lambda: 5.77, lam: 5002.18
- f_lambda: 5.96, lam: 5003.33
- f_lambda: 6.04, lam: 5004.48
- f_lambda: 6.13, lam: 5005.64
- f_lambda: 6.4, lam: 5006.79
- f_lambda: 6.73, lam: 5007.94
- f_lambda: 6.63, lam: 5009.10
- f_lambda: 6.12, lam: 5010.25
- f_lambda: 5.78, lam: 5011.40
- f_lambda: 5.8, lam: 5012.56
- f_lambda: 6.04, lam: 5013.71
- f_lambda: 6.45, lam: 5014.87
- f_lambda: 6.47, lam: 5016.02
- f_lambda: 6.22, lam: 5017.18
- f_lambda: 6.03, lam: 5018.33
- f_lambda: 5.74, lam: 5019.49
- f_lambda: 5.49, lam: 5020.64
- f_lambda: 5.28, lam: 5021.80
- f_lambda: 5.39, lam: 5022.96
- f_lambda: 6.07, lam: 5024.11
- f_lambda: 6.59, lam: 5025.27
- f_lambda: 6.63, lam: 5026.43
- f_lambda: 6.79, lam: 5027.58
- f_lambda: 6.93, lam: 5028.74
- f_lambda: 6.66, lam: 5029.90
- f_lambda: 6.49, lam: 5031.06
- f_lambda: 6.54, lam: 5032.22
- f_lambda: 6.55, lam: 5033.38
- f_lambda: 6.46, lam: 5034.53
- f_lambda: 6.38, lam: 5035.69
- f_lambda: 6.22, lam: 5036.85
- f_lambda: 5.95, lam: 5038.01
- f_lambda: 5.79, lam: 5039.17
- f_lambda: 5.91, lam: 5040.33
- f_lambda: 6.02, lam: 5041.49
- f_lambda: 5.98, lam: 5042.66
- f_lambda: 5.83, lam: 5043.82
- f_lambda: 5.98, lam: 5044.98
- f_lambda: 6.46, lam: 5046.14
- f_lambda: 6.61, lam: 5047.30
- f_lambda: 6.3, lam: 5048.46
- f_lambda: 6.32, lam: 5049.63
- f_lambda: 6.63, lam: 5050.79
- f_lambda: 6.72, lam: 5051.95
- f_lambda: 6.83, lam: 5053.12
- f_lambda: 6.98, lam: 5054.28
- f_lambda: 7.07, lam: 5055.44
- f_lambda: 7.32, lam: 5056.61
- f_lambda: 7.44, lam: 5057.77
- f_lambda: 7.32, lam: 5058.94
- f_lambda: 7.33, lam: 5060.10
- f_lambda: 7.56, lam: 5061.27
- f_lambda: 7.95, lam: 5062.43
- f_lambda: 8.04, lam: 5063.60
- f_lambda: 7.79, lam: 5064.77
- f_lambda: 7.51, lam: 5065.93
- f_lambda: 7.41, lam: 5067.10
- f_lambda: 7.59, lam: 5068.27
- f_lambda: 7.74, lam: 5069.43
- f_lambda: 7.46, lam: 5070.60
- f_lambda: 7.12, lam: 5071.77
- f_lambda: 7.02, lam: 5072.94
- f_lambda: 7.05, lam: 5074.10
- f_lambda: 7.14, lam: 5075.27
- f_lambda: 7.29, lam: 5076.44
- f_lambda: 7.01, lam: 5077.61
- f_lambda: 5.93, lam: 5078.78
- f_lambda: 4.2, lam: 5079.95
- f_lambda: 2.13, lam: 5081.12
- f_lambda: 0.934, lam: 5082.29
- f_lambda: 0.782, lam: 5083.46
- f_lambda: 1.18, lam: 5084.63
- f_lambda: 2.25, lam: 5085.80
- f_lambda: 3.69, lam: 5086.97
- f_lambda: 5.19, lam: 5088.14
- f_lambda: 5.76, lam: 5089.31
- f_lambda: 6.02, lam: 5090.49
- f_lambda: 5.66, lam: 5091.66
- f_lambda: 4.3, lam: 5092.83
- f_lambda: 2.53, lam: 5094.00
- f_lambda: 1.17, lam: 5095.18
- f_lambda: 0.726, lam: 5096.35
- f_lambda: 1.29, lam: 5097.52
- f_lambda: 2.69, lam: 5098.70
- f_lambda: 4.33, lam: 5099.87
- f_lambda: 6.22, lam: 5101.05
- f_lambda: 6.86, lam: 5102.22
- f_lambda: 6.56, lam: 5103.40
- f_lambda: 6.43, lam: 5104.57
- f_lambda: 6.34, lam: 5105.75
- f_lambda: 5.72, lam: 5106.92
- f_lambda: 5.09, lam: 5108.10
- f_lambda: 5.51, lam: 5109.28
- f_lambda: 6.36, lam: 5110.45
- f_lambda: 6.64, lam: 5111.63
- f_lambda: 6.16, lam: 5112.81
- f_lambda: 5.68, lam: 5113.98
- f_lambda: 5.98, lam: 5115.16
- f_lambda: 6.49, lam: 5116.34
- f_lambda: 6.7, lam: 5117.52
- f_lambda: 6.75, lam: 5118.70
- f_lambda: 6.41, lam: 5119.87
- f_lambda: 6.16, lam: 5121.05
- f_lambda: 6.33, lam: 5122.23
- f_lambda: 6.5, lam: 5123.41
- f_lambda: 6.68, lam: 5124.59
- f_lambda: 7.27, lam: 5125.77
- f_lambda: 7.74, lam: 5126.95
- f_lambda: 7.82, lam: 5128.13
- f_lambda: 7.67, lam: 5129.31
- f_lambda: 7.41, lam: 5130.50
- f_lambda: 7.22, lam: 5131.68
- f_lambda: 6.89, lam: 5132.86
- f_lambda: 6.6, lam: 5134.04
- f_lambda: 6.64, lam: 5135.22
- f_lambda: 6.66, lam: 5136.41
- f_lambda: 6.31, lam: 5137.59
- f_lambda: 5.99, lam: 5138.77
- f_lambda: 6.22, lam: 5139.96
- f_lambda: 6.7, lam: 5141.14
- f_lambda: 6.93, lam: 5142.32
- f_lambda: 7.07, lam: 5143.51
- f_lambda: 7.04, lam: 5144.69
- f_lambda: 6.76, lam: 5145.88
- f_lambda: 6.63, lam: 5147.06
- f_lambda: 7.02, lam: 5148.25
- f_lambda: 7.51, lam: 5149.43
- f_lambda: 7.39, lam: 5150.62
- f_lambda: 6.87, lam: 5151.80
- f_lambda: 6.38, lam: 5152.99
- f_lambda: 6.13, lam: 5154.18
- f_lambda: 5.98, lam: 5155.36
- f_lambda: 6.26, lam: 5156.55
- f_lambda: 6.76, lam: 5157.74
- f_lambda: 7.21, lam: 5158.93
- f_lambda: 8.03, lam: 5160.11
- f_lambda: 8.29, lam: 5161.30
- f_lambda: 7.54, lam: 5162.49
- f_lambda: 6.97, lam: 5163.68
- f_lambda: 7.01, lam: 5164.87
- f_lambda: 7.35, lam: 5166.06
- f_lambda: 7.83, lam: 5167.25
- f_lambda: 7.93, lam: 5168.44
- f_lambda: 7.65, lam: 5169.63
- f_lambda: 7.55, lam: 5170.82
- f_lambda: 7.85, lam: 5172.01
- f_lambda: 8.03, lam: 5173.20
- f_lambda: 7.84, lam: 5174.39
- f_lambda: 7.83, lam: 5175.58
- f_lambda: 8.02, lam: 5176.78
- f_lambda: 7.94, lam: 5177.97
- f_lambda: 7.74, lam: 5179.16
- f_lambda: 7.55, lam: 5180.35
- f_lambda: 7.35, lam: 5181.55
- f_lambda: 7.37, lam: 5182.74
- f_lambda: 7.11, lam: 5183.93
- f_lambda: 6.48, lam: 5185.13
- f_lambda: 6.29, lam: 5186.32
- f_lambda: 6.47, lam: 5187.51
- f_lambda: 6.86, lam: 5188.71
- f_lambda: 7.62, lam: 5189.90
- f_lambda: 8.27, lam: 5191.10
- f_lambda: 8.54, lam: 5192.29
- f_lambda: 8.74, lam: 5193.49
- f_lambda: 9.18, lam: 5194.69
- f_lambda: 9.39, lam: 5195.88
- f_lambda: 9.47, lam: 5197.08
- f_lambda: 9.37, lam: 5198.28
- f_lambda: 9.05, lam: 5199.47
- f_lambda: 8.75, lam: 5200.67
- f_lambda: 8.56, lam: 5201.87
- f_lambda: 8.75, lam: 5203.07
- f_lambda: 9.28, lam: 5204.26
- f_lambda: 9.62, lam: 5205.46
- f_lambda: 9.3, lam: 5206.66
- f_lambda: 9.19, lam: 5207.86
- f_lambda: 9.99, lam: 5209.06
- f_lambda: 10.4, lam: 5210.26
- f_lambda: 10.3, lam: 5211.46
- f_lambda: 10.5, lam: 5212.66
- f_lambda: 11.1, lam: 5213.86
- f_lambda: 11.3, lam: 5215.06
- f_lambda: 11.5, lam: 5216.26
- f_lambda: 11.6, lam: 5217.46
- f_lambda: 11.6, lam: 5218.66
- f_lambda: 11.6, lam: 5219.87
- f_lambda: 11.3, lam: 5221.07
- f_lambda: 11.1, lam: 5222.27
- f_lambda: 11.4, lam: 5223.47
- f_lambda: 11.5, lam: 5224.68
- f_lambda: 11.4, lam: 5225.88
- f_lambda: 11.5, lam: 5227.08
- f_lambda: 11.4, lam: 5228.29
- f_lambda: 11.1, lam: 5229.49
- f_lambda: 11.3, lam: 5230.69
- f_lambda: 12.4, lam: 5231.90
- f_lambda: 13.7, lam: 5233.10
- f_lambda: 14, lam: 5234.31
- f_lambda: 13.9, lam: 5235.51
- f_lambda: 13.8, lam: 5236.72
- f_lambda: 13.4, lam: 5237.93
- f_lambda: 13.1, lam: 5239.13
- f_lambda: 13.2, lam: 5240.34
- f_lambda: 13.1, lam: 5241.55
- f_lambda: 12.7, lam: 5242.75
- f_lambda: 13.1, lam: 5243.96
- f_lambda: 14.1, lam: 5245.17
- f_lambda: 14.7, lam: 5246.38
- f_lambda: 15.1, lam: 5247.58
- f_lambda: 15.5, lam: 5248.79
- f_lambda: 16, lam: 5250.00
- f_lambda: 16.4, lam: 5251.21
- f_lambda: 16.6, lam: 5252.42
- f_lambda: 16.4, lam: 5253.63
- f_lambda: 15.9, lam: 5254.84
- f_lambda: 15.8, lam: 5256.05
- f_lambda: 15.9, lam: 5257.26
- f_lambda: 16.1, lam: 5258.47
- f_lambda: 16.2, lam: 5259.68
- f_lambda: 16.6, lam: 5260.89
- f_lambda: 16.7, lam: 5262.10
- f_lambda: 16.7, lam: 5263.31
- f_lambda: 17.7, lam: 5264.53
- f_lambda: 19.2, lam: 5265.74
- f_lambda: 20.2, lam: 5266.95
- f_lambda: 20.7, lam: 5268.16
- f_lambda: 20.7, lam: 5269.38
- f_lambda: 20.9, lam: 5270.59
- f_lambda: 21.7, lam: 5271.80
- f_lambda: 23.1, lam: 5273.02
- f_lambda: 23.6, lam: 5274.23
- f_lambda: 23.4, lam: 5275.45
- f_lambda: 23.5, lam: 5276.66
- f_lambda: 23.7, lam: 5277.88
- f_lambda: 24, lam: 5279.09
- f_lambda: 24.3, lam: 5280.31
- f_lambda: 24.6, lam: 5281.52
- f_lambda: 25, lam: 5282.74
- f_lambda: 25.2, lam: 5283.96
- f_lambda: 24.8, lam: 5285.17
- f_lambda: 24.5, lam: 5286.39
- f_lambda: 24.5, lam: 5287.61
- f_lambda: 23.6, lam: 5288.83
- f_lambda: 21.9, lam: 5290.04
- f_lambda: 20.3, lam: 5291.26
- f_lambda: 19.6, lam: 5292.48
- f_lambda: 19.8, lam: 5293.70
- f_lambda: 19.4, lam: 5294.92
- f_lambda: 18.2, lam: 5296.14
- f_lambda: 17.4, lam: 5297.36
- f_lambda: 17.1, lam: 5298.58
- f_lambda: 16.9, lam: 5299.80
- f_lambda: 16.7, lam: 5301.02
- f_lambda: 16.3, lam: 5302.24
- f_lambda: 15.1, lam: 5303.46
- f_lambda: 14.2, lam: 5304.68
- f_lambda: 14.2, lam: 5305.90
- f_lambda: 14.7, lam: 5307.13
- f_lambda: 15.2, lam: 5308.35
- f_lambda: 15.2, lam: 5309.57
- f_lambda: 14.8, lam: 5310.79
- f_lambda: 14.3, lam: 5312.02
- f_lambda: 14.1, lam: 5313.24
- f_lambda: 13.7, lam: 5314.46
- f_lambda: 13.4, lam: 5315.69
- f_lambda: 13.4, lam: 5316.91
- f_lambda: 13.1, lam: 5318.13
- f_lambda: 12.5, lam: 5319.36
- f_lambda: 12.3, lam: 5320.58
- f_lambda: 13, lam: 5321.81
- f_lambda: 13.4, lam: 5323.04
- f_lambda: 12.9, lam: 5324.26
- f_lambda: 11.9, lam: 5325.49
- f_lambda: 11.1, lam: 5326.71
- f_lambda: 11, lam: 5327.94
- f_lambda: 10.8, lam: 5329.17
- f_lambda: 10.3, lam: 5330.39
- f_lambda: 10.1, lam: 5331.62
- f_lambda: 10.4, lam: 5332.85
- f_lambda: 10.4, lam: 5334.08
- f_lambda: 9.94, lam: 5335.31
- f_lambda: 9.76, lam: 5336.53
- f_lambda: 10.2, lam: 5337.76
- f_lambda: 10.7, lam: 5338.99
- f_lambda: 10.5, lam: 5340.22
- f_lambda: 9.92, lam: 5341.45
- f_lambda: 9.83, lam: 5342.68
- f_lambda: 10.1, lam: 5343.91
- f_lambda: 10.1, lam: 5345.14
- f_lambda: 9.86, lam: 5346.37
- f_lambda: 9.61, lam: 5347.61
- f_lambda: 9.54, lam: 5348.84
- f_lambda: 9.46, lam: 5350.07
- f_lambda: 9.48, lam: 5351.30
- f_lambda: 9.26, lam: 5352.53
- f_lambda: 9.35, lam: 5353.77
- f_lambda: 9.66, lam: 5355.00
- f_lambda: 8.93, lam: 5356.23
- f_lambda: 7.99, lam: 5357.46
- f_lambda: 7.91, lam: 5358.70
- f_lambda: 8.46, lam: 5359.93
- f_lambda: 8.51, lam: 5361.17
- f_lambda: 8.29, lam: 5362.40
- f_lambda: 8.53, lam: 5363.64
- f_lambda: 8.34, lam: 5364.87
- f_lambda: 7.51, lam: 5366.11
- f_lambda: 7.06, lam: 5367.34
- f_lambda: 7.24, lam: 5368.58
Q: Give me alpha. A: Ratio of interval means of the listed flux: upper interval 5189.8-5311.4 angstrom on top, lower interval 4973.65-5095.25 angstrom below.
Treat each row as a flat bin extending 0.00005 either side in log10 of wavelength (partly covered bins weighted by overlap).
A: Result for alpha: 2.58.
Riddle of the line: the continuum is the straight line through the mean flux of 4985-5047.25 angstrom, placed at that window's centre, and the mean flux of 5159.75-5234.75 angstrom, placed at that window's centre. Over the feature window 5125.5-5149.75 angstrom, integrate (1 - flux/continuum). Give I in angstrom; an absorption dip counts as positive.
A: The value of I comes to 3.64 angstrom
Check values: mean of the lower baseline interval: 6.02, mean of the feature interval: 6.95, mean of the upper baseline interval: 9.24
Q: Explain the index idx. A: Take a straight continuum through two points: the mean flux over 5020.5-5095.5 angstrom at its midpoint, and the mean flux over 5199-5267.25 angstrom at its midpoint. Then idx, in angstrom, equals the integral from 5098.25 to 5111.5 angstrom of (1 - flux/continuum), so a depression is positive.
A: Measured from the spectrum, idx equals 3.65 angstrom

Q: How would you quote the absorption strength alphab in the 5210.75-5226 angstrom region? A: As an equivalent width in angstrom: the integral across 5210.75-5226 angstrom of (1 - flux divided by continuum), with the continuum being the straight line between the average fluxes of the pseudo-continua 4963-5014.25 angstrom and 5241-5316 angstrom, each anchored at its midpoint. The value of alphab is 4.4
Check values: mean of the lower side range 5.86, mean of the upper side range 18.3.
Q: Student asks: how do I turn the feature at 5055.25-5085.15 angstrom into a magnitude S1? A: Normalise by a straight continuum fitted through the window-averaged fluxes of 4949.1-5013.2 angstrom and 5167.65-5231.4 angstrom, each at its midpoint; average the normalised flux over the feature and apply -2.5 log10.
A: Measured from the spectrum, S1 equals 0.15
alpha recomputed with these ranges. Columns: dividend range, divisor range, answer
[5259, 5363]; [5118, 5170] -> 2.20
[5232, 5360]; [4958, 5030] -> 2.58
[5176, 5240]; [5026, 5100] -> 1.73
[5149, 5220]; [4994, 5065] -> 1.32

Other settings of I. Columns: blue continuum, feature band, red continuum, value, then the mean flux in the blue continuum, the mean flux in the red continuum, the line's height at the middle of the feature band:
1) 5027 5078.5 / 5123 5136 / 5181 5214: 1.1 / 6.85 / 8.66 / 7.81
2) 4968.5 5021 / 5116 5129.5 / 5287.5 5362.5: 2.7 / 5.87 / 12.9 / 8.6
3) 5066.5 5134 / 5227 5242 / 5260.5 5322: 2.1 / 5.58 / 18.8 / 14.9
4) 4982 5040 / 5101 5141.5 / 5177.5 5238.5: 8.3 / 6.02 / 9.96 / 8.22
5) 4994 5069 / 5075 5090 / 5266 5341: 7.7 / 6.37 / 16.9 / 8.34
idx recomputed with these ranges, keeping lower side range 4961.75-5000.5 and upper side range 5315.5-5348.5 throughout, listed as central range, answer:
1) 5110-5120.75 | 2.0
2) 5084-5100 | 8.9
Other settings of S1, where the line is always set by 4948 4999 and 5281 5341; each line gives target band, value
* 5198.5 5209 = 0.34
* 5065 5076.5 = 0.17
